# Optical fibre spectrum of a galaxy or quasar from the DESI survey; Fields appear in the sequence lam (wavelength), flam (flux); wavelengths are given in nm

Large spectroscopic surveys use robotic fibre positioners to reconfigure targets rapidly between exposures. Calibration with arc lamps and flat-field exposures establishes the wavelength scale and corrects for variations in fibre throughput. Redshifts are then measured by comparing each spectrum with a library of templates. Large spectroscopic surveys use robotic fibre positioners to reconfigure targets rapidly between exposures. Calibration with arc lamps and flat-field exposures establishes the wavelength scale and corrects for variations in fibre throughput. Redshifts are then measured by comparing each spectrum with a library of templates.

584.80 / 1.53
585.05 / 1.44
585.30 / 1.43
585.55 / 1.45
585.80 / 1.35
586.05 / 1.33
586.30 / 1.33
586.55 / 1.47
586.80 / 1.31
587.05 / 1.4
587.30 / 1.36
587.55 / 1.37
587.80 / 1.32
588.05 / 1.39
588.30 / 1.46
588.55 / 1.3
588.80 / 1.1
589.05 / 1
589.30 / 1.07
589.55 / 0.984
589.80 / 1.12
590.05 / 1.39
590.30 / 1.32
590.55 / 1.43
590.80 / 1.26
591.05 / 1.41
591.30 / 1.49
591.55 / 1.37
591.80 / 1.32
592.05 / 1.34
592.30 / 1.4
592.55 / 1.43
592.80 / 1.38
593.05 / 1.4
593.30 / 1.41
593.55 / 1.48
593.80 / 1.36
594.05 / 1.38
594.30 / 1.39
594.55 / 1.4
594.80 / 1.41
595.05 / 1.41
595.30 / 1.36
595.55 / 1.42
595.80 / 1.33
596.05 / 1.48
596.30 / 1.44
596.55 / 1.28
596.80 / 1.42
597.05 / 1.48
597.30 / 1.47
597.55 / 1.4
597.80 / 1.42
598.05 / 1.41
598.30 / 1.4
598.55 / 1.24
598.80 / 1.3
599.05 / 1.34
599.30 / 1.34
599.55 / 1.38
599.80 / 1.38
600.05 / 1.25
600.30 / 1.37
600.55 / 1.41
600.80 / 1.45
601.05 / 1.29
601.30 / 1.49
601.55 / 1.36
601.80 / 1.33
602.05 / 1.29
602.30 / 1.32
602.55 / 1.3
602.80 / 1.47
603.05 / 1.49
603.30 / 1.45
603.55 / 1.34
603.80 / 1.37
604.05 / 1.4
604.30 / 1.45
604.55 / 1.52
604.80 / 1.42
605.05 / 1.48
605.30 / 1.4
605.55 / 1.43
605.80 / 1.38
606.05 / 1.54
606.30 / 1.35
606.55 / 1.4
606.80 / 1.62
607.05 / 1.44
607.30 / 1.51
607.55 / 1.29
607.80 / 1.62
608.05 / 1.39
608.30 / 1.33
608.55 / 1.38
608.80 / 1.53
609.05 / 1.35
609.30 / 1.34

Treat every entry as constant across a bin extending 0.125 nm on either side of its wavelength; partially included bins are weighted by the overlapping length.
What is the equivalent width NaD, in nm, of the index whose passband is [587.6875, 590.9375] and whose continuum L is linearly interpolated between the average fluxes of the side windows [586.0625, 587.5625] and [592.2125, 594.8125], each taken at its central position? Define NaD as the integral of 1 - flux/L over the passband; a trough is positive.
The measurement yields 0.330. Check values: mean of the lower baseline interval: 1.37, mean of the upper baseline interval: 1.4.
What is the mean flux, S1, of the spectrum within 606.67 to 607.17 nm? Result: 1.53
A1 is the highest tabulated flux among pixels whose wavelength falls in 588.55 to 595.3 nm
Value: 1.49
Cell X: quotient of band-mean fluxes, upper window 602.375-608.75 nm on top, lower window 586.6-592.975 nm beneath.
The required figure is 1.1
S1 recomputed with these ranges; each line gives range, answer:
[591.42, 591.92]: 1.35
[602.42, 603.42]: 1.43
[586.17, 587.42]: 1.37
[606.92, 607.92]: 1.47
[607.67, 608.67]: 1.43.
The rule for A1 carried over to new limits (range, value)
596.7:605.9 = 1.52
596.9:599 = 1.48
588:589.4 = 1.46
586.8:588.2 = 1.4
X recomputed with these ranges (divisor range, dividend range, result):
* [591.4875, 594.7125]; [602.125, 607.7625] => 1.03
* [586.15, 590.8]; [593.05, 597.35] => 1.09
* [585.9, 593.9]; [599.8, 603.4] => 1.04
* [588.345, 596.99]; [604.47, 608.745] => 1.08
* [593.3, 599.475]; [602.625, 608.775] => 1.03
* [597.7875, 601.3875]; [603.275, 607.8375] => 1.06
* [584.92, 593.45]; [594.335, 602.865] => 1.03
